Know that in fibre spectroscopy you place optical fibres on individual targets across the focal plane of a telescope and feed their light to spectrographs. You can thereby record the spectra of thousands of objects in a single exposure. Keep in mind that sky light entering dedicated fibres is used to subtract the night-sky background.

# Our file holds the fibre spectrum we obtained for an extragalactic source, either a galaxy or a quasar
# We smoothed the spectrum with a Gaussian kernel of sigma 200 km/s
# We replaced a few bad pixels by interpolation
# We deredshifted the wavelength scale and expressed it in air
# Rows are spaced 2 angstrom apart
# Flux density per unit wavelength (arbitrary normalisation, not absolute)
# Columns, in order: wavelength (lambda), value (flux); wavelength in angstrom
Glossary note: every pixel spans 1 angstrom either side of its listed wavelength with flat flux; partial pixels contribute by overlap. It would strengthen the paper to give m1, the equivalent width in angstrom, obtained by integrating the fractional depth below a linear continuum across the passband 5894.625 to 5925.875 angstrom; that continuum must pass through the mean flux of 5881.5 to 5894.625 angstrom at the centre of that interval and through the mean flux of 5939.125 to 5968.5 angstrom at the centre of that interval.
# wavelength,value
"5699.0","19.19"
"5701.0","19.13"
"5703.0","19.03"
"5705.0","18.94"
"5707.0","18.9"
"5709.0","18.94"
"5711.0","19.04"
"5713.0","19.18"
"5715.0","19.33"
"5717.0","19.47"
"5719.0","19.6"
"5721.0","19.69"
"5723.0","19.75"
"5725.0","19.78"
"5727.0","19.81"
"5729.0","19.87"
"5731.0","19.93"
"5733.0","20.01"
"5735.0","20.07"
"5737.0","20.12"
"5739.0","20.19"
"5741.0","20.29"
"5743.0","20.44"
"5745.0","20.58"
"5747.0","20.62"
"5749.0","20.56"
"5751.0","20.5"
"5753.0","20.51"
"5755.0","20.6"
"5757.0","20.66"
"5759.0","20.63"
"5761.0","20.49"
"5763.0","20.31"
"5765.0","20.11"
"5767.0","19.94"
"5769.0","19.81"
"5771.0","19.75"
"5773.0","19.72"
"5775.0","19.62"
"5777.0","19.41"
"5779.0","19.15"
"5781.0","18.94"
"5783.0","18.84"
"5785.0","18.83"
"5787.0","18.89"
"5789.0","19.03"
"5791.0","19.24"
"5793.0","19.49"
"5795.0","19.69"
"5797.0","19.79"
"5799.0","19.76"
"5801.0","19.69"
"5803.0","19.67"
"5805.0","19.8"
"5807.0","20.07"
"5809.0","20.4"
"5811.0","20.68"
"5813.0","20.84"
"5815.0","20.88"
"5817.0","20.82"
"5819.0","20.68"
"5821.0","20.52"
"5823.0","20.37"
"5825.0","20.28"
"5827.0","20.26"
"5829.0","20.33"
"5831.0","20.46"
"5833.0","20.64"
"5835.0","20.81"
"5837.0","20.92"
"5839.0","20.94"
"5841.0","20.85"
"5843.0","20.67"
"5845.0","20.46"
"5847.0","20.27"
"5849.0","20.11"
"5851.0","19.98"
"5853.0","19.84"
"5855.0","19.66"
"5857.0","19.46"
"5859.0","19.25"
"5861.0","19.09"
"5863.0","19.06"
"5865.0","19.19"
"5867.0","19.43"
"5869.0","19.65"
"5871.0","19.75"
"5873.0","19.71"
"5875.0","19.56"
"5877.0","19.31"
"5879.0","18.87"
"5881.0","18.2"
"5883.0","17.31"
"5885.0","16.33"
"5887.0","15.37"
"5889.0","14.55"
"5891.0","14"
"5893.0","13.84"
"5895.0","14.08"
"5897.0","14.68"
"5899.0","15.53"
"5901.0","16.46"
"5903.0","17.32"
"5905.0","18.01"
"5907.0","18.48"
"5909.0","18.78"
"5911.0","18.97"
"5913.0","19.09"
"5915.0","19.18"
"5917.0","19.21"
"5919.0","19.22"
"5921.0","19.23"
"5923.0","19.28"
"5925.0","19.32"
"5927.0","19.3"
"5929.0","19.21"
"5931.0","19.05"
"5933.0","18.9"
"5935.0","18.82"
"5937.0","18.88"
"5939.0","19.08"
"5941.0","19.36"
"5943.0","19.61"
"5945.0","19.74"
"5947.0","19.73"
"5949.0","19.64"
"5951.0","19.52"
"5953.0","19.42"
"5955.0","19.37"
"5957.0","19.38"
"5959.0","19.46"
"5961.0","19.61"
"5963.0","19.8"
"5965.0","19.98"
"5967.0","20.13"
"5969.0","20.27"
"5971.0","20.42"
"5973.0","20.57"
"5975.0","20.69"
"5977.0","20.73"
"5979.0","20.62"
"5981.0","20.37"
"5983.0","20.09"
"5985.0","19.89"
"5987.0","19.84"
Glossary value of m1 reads -2.3 angstrom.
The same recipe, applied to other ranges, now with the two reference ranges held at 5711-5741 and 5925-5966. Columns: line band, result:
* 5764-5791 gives 0.4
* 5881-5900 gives 4.1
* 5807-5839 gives -1.6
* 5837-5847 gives -0.6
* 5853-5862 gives 0.1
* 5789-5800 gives 0.1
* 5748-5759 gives -0.5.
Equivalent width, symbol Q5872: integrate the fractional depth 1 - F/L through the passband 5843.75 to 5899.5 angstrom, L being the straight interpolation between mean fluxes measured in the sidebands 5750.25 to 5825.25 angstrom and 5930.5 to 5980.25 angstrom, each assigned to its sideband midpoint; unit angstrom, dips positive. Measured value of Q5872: 4.82 angstrom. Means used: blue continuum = 20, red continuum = 19.7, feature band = 18.1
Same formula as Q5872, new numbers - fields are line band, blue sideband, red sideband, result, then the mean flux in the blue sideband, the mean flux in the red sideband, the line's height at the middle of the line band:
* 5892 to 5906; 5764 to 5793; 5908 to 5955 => 2.59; 19.4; 19.2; 19.3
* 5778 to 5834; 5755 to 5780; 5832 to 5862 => 0.45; 20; 20.2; 20.1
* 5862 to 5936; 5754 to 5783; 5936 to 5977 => 6.71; 19.9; 19.8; 19.8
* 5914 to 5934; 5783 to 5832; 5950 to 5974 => 0.68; 20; 19.8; 19.9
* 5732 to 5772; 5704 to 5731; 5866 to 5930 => -2.48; 19.4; 17.9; 19.1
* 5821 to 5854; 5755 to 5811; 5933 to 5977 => -1.23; 19.7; 19.7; 19.7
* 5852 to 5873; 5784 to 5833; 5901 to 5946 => 0.08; 20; 18.9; 19.5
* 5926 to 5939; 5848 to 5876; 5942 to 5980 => 0.52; 19.6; 19.9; 19.8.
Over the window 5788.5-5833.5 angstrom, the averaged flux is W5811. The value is 20.2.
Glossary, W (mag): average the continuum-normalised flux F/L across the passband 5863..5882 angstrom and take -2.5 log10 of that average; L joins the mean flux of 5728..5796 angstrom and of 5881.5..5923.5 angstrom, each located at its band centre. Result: -0.094 mag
